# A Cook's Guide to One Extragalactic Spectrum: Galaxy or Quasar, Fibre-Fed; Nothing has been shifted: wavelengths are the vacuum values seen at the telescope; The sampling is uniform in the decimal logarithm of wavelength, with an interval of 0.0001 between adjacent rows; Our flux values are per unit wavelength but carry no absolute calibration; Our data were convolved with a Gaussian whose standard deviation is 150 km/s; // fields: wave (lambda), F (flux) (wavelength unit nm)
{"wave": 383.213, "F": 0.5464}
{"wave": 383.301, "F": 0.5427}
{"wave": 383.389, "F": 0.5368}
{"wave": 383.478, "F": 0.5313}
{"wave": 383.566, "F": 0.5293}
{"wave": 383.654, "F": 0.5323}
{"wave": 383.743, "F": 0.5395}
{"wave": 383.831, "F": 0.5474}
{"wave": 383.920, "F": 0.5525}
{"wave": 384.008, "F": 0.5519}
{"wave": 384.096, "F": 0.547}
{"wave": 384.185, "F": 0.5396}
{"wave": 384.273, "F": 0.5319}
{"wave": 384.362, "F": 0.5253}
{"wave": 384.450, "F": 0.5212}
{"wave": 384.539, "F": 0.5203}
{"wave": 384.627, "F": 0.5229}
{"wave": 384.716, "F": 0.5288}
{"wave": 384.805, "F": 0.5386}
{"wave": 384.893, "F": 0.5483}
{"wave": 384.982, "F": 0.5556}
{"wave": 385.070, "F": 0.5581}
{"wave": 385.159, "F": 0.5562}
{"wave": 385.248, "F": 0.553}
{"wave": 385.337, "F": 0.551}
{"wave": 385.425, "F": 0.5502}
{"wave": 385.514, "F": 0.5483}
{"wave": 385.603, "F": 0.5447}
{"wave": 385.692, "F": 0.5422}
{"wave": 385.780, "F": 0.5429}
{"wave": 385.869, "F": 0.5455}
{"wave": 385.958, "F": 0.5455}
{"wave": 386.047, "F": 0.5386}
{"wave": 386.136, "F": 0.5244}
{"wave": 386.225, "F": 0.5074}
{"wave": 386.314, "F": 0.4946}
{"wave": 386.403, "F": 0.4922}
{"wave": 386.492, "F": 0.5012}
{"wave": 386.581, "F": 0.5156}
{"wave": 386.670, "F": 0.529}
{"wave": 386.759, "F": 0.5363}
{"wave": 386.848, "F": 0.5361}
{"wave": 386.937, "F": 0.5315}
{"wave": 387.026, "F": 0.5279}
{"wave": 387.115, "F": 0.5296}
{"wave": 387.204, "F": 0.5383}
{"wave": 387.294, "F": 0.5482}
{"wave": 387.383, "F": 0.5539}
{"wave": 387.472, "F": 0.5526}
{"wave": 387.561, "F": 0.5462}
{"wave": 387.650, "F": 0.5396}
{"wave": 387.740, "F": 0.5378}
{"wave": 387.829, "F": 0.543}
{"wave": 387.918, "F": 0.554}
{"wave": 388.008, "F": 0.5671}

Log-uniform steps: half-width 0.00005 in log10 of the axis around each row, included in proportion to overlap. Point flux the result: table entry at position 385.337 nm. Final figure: 0.551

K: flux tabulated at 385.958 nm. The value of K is 0.5455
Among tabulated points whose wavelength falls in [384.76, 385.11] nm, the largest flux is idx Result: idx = 0.5581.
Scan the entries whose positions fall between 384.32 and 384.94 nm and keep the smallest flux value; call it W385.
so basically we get 0.5203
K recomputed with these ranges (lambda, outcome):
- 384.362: 0.5253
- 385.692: 0.5422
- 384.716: 0.5288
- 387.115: 0.5296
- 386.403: 0.4922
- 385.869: 0.5455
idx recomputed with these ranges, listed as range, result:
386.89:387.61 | 0.5539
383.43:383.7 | 0.5323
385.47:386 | 0.5483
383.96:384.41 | 0.5519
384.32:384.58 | 0.5253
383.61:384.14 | 0.5525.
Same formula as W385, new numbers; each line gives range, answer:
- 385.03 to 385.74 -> 0.5422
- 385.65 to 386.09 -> 0.5386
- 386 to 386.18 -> 0.5244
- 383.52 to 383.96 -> 0.5293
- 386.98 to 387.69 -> 0.5279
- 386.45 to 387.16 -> 0.5012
